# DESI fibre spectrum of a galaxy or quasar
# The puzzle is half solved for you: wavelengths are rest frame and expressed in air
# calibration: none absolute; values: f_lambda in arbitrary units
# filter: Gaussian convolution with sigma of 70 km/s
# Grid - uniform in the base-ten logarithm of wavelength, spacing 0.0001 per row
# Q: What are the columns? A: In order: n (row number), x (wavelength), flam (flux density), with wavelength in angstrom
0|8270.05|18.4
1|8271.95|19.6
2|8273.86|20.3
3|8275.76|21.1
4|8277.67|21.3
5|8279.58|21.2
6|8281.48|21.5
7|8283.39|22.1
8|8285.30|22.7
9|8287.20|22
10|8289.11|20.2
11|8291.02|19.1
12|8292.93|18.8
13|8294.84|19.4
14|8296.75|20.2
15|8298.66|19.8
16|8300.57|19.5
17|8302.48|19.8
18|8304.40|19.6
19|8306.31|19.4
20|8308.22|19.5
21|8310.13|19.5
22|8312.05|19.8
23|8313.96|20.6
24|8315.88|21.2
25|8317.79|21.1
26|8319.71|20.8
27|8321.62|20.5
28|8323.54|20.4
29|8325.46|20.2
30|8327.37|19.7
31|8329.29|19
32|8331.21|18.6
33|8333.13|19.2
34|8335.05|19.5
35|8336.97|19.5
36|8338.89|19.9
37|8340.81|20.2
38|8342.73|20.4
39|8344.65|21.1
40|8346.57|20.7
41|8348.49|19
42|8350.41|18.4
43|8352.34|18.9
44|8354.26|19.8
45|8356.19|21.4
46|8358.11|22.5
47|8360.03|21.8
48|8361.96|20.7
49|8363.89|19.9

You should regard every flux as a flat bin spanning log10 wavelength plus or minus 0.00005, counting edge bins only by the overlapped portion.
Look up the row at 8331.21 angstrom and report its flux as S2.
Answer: 18.6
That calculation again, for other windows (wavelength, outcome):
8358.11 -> 22.5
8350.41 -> 18.4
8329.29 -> 19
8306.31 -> 19.4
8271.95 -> 19.6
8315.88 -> 21.2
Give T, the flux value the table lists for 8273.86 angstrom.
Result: 20.3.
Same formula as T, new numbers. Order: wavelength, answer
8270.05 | 18.4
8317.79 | 21.1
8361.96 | 20.7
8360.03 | 21.8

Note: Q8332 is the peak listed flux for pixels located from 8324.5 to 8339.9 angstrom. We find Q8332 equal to 20.2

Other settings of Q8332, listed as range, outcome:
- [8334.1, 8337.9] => 19.5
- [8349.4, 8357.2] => 21.4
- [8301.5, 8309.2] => 19.8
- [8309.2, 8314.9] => 20.6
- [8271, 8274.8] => 20.3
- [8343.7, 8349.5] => 21.1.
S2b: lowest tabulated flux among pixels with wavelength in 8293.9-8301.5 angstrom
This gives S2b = 19.4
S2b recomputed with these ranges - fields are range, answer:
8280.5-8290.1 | 20.2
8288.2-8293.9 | 18.8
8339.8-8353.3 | 18.4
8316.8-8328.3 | 19.7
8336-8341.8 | 19.5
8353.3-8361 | 19.8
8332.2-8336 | 19.2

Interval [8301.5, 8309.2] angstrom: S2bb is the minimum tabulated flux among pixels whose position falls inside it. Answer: 19.4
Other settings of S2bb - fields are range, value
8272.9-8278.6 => 20.3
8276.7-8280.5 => 21.2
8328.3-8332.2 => 18.6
